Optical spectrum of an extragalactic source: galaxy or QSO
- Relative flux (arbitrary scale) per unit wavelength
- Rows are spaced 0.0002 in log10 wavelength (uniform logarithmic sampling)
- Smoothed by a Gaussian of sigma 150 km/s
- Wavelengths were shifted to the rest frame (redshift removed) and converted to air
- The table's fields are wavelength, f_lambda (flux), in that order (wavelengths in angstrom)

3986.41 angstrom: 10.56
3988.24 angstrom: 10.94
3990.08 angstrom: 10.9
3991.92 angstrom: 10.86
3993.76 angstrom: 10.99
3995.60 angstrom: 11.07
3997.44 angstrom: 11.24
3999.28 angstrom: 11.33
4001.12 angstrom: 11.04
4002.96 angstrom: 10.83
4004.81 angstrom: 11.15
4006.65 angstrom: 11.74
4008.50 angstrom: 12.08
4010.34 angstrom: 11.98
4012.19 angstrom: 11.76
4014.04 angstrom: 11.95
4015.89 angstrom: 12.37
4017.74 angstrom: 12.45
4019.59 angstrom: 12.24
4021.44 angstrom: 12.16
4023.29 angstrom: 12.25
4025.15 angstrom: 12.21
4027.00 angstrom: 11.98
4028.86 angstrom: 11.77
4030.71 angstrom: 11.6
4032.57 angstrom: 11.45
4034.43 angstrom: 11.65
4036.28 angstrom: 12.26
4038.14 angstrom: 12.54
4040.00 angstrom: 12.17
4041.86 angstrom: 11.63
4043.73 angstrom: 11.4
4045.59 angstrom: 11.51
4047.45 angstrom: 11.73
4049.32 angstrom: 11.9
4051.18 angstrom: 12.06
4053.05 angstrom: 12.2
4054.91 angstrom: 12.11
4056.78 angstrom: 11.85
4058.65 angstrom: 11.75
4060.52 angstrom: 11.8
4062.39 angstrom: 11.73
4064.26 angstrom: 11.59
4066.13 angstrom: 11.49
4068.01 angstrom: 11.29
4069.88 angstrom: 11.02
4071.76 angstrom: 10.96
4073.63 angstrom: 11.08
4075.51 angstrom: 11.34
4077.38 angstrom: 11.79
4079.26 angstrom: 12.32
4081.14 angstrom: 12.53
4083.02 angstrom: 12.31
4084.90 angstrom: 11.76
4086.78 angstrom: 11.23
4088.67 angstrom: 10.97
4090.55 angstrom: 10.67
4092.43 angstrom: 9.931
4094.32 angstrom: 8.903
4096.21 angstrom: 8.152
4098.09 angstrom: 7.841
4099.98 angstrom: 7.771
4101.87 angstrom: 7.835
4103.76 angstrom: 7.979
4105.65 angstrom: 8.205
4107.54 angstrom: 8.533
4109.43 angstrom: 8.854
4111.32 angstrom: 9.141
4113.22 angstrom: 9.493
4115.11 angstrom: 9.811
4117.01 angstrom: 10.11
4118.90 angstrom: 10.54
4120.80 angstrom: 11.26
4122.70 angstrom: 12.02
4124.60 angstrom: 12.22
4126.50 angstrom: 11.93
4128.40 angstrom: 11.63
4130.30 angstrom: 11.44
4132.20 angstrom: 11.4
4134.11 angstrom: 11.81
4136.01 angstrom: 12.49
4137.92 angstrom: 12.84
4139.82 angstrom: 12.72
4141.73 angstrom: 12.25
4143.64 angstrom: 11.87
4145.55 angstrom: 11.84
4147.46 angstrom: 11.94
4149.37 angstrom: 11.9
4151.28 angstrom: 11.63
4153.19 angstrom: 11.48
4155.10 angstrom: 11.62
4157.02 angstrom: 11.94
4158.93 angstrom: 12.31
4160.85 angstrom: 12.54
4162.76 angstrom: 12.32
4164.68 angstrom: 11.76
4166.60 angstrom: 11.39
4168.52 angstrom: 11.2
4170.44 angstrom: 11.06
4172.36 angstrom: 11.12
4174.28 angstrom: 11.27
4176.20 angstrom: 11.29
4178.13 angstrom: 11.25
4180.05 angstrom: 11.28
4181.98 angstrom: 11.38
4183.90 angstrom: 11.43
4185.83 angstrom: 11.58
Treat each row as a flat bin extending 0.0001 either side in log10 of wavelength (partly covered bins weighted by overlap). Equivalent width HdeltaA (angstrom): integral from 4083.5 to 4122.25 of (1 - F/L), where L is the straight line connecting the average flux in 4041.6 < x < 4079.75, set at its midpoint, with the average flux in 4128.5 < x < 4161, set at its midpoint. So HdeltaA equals 7.5 angstrom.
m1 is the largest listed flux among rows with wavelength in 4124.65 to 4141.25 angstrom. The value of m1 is 12.84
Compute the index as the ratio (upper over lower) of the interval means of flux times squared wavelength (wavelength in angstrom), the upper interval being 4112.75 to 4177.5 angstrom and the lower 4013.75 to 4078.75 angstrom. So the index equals 1.03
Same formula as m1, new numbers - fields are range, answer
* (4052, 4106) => 12.53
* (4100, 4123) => 12.02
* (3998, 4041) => 12.54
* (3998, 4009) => 12.08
